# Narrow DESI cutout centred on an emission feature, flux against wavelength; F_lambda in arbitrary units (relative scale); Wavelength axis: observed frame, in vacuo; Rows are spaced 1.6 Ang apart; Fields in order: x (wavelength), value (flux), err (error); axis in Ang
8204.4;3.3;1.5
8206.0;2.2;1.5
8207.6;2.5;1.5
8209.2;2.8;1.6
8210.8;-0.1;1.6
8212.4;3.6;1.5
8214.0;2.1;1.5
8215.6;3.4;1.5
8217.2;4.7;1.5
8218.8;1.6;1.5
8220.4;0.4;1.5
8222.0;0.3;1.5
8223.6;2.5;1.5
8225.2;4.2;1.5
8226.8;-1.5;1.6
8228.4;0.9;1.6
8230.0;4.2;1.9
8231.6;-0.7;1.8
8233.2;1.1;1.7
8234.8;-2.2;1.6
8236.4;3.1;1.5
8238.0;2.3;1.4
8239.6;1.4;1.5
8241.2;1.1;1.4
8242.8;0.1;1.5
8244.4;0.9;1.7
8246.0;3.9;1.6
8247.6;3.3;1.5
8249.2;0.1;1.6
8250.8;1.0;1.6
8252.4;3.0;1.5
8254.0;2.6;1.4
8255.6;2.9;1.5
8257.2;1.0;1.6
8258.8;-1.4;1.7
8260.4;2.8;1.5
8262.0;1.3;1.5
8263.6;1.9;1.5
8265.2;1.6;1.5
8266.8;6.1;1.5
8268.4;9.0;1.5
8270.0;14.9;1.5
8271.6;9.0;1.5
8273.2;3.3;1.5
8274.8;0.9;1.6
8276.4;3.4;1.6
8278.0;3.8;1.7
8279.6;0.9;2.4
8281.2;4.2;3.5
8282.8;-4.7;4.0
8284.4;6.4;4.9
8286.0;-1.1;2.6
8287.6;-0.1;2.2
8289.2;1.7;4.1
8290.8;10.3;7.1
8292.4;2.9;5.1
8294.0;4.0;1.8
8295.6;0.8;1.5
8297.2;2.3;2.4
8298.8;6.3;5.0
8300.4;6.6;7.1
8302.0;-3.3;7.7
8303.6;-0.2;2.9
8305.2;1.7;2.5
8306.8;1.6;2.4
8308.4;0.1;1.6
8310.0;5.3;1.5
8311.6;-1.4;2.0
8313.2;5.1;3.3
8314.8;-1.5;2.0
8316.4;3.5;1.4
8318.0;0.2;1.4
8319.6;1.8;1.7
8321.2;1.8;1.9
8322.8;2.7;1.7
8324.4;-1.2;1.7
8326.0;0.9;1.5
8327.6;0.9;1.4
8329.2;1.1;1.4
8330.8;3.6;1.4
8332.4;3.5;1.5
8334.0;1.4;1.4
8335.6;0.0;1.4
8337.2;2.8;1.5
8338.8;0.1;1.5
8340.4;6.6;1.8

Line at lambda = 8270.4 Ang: H-gamma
